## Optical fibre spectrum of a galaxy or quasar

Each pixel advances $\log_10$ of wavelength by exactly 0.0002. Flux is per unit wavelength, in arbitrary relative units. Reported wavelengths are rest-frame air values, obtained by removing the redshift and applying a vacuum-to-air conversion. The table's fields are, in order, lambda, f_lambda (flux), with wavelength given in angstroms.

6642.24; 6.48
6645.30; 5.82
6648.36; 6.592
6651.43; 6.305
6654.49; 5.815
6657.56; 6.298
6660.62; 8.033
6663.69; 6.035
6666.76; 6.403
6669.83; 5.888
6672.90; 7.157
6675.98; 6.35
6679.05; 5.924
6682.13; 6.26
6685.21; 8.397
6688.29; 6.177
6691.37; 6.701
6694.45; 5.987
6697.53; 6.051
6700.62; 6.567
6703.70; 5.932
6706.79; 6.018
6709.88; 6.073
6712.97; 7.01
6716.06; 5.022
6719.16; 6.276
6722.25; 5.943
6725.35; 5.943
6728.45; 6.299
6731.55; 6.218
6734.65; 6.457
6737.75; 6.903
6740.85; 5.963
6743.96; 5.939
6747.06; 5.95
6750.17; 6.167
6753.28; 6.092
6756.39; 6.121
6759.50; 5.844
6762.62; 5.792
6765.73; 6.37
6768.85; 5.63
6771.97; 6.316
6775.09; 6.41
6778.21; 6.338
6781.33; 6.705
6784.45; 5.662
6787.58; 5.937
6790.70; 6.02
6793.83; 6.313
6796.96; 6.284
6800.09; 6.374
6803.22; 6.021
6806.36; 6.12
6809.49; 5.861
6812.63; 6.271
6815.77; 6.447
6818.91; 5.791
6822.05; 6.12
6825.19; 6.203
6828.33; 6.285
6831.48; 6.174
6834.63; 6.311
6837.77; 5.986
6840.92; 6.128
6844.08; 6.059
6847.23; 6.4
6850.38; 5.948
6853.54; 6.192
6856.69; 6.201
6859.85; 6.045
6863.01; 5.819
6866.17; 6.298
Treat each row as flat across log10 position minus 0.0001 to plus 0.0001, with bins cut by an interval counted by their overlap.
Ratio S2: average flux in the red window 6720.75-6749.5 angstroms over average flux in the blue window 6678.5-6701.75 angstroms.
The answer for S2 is 0.95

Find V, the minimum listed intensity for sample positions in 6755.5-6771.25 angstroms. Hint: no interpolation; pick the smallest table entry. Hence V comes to 5.63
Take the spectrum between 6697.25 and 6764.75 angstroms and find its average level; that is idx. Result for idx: 6.12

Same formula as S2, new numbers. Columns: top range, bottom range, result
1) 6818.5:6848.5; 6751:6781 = 1.00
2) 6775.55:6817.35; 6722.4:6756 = 1.00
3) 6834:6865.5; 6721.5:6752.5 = 0.99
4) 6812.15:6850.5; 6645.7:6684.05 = 0.96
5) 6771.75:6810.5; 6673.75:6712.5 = 0.97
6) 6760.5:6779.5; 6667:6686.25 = 0.93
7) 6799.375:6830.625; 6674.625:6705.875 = 0.96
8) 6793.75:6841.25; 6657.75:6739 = 0.97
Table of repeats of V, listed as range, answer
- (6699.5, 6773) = 5.022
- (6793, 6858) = 5.791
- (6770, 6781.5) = 6.316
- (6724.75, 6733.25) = 5.943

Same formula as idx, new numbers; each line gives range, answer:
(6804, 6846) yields 6.13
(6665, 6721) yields 6.34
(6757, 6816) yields 6.14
